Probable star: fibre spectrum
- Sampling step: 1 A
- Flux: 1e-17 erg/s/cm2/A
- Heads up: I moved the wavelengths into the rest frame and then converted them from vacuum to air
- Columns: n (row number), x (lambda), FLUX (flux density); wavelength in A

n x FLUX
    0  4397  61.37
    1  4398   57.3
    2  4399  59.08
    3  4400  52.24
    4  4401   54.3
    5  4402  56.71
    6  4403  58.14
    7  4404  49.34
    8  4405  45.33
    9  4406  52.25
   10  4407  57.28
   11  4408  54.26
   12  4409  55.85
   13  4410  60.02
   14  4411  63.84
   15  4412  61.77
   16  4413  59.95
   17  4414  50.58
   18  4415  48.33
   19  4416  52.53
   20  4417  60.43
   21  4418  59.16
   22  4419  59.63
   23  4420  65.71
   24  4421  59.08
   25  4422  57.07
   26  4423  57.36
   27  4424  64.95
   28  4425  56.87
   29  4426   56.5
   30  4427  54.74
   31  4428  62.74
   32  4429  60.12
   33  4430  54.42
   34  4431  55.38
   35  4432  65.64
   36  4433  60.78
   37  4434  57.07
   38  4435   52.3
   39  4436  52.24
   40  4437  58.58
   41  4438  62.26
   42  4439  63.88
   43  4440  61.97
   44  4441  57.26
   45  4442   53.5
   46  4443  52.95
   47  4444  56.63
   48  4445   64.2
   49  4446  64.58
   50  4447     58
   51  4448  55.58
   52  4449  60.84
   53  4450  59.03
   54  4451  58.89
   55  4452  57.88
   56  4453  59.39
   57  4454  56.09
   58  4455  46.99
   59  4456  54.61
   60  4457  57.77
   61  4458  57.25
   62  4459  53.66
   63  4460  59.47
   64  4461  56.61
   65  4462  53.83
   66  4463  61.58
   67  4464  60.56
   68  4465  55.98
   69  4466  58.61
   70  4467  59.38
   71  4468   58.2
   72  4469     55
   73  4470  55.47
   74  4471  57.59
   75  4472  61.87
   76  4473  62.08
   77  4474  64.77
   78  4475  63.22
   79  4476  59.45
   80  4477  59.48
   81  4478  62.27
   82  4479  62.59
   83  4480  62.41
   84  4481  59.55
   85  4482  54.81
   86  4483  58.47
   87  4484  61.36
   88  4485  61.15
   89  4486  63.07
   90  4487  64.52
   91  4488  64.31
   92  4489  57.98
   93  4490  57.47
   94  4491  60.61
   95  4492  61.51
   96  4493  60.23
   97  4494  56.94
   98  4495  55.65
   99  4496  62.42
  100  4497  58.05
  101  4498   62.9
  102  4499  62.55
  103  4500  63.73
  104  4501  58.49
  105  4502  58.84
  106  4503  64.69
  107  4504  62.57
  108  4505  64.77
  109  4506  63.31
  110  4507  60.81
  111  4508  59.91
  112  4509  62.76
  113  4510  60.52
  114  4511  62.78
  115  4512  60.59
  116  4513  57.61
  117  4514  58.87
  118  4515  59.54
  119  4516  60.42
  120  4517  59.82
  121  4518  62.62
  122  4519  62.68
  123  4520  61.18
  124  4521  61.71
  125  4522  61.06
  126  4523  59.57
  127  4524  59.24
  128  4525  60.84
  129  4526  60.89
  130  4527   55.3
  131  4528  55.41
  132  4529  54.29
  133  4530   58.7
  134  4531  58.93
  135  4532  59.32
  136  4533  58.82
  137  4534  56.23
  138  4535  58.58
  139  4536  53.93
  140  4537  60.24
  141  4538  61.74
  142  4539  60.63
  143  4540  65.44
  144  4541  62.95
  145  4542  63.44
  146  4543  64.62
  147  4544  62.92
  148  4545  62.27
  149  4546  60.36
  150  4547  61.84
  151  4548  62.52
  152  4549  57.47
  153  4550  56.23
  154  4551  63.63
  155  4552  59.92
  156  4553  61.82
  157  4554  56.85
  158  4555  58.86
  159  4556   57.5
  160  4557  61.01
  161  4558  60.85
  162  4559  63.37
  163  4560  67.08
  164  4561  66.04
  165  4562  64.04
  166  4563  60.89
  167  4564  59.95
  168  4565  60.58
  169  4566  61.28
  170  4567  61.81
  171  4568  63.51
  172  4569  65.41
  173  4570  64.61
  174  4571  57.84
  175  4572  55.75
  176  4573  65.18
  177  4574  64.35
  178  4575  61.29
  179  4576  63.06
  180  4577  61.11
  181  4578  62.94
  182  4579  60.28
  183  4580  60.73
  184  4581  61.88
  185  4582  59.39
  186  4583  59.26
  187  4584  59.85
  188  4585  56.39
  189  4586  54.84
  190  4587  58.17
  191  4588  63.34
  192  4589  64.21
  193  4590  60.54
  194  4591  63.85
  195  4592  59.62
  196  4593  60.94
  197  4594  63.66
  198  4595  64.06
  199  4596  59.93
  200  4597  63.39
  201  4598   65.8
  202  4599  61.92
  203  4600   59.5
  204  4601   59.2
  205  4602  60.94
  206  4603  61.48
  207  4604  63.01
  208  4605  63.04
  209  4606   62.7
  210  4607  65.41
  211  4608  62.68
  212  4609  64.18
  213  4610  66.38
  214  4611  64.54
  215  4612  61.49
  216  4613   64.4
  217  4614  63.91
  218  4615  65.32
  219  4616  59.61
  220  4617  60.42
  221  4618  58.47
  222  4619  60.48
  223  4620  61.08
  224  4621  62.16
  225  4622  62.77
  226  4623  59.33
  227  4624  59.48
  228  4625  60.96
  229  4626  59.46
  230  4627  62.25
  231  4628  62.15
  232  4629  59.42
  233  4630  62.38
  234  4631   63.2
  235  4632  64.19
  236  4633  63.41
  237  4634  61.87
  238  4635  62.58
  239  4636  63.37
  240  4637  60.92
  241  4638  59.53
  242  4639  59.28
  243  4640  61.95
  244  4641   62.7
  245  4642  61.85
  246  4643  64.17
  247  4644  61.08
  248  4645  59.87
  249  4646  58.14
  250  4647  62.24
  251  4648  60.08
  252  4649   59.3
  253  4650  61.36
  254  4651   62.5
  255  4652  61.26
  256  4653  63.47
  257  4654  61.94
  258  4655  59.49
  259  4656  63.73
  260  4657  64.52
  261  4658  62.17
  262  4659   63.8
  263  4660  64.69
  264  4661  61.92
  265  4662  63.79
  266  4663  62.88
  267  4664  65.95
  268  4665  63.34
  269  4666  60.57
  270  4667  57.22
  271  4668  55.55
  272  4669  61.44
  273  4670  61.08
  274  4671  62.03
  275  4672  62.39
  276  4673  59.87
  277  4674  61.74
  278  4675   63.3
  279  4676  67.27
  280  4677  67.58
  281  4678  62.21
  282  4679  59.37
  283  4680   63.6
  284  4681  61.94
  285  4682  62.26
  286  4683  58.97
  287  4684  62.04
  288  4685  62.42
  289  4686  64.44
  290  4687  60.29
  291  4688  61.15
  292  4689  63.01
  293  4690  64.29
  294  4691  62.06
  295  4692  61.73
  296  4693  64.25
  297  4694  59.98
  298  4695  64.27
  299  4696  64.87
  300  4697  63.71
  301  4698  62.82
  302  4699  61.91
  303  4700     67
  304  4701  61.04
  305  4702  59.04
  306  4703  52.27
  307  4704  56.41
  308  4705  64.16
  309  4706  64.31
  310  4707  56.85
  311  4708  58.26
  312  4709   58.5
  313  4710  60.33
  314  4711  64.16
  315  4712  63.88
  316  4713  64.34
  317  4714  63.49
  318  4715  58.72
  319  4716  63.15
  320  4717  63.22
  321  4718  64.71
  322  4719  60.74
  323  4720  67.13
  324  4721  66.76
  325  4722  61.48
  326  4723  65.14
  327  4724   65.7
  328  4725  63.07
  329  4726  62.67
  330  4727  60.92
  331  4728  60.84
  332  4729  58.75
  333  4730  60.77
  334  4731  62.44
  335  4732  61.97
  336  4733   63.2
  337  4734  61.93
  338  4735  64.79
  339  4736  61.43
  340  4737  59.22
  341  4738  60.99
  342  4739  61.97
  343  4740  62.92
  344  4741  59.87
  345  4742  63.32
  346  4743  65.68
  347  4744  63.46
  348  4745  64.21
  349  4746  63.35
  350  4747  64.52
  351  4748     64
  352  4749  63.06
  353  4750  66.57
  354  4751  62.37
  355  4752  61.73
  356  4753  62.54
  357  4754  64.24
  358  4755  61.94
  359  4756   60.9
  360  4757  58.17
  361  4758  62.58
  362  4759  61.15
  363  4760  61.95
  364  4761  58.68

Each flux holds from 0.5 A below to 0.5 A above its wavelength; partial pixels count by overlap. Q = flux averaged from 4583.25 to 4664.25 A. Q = 61.9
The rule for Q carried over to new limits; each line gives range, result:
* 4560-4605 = 61.6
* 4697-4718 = 61.3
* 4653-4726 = 62.3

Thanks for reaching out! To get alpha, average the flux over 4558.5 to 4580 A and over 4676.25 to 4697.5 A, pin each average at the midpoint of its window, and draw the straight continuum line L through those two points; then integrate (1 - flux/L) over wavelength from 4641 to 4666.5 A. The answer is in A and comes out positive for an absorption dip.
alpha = 0.16 A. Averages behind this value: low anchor 62.4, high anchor 62.6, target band 62.2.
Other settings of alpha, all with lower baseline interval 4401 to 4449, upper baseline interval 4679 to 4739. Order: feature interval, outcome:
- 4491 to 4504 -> -0.41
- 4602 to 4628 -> -0.68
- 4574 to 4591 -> -0.17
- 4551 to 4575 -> -0.77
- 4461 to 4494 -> -0.82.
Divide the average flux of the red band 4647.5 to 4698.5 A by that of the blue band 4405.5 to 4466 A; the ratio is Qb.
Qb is 1.1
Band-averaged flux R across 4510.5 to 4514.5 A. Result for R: 60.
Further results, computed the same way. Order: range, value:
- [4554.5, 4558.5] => 59.6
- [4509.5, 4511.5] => 61.7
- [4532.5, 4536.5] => 56.9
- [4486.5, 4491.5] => 61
